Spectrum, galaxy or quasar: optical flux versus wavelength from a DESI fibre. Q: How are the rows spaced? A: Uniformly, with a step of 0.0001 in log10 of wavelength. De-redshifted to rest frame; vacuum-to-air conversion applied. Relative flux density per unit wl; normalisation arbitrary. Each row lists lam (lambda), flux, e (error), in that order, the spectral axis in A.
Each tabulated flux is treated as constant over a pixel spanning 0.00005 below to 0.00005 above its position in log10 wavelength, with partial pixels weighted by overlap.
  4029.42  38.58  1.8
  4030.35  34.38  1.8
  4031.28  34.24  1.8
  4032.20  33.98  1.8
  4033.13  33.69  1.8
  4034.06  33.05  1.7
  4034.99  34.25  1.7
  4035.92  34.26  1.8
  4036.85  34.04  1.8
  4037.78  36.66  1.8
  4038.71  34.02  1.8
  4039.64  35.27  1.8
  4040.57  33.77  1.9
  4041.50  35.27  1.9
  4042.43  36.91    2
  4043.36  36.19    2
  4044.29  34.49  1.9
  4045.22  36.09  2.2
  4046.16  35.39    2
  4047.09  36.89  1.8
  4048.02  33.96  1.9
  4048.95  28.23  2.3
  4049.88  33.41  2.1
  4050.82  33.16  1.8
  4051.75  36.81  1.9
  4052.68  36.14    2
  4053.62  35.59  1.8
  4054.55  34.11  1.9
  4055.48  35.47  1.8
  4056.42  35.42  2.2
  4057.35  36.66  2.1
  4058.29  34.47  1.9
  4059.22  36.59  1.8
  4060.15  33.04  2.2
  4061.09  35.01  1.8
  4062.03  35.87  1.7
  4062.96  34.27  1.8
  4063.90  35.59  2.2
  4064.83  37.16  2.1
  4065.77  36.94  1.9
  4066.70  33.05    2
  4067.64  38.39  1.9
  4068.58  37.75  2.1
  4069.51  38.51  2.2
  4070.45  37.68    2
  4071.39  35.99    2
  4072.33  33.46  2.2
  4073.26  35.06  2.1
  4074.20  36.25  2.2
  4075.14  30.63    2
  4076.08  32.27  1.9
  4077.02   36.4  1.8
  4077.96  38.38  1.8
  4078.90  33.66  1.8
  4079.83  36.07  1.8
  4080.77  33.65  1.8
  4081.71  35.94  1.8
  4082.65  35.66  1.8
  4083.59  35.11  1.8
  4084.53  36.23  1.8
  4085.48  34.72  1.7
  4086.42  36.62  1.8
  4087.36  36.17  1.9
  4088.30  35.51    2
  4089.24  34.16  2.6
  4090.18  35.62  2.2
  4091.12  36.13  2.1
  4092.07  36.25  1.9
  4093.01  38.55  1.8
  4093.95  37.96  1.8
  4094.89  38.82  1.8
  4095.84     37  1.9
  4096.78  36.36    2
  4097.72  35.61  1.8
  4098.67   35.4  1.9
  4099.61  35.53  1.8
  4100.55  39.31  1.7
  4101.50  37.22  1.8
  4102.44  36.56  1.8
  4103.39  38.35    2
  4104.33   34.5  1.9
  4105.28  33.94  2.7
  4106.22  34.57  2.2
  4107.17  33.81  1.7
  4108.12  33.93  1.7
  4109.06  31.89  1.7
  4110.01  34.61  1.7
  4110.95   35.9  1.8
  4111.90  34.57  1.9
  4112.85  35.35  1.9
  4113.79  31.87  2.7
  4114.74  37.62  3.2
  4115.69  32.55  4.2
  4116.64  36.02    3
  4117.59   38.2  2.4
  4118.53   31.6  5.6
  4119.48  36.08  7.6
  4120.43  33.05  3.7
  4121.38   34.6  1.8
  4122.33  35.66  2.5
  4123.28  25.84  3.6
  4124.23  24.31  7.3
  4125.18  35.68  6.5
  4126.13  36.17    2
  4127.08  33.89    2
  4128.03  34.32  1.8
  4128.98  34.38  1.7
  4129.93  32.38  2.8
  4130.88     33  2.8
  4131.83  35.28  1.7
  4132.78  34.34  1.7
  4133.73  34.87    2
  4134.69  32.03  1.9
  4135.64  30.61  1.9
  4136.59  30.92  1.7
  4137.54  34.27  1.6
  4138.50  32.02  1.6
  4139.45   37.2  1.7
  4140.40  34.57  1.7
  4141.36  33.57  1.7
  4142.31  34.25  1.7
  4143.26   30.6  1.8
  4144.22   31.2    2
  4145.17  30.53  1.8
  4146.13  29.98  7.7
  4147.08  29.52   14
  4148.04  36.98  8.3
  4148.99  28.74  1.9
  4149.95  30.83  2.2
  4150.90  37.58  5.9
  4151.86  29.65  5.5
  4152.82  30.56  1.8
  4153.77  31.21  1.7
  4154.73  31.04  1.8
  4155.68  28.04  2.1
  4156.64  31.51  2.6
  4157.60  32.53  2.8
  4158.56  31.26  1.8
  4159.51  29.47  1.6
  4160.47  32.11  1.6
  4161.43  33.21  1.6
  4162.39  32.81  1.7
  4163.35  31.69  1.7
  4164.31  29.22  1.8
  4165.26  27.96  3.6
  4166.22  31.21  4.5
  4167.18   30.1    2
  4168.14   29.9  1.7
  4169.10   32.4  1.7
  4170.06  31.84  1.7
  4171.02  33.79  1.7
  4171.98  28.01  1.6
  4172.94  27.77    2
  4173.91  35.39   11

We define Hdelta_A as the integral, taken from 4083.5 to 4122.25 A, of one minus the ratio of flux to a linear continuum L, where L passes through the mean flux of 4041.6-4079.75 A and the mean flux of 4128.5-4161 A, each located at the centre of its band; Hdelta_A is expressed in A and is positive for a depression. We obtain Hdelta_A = -2.0 A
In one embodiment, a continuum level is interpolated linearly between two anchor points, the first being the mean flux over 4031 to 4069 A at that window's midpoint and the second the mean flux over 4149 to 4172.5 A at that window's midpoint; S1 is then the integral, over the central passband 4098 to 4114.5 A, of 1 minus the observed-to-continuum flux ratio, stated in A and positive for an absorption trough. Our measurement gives -1.1 A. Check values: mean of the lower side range 35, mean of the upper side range 31.1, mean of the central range 35.2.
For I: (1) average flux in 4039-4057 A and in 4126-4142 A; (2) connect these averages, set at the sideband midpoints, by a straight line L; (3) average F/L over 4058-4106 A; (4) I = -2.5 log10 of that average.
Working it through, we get -0.045 mag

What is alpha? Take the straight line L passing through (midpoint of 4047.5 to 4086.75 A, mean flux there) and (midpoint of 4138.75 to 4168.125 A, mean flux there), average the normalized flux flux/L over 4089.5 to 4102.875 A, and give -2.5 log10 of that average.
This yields -0.09 mag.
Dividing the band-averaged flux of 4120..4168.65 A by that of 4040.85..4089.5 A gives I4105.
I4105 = 0.91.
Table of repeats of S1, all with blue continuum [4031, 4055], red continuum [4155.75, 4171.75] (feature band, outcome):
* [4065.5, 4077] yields -0.6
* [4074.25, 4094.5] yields -1.3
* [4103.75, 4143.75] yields -1.7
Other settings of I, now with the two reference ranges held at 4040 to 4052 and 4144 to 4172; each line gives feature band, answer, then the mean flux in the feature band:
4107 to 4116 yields -0.05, 34.3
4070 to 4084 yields -0.04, 35.1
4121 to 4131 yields -0.02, 32.7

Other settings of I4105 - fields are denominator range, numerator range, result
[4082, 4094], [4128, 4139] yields 0.92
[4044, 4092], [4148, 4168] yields 0.88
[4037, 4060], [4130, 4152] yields 0.94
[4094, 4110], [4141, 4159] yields 0.88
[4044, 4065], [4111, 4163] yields 0.94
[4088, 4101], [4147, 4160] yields 0.86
